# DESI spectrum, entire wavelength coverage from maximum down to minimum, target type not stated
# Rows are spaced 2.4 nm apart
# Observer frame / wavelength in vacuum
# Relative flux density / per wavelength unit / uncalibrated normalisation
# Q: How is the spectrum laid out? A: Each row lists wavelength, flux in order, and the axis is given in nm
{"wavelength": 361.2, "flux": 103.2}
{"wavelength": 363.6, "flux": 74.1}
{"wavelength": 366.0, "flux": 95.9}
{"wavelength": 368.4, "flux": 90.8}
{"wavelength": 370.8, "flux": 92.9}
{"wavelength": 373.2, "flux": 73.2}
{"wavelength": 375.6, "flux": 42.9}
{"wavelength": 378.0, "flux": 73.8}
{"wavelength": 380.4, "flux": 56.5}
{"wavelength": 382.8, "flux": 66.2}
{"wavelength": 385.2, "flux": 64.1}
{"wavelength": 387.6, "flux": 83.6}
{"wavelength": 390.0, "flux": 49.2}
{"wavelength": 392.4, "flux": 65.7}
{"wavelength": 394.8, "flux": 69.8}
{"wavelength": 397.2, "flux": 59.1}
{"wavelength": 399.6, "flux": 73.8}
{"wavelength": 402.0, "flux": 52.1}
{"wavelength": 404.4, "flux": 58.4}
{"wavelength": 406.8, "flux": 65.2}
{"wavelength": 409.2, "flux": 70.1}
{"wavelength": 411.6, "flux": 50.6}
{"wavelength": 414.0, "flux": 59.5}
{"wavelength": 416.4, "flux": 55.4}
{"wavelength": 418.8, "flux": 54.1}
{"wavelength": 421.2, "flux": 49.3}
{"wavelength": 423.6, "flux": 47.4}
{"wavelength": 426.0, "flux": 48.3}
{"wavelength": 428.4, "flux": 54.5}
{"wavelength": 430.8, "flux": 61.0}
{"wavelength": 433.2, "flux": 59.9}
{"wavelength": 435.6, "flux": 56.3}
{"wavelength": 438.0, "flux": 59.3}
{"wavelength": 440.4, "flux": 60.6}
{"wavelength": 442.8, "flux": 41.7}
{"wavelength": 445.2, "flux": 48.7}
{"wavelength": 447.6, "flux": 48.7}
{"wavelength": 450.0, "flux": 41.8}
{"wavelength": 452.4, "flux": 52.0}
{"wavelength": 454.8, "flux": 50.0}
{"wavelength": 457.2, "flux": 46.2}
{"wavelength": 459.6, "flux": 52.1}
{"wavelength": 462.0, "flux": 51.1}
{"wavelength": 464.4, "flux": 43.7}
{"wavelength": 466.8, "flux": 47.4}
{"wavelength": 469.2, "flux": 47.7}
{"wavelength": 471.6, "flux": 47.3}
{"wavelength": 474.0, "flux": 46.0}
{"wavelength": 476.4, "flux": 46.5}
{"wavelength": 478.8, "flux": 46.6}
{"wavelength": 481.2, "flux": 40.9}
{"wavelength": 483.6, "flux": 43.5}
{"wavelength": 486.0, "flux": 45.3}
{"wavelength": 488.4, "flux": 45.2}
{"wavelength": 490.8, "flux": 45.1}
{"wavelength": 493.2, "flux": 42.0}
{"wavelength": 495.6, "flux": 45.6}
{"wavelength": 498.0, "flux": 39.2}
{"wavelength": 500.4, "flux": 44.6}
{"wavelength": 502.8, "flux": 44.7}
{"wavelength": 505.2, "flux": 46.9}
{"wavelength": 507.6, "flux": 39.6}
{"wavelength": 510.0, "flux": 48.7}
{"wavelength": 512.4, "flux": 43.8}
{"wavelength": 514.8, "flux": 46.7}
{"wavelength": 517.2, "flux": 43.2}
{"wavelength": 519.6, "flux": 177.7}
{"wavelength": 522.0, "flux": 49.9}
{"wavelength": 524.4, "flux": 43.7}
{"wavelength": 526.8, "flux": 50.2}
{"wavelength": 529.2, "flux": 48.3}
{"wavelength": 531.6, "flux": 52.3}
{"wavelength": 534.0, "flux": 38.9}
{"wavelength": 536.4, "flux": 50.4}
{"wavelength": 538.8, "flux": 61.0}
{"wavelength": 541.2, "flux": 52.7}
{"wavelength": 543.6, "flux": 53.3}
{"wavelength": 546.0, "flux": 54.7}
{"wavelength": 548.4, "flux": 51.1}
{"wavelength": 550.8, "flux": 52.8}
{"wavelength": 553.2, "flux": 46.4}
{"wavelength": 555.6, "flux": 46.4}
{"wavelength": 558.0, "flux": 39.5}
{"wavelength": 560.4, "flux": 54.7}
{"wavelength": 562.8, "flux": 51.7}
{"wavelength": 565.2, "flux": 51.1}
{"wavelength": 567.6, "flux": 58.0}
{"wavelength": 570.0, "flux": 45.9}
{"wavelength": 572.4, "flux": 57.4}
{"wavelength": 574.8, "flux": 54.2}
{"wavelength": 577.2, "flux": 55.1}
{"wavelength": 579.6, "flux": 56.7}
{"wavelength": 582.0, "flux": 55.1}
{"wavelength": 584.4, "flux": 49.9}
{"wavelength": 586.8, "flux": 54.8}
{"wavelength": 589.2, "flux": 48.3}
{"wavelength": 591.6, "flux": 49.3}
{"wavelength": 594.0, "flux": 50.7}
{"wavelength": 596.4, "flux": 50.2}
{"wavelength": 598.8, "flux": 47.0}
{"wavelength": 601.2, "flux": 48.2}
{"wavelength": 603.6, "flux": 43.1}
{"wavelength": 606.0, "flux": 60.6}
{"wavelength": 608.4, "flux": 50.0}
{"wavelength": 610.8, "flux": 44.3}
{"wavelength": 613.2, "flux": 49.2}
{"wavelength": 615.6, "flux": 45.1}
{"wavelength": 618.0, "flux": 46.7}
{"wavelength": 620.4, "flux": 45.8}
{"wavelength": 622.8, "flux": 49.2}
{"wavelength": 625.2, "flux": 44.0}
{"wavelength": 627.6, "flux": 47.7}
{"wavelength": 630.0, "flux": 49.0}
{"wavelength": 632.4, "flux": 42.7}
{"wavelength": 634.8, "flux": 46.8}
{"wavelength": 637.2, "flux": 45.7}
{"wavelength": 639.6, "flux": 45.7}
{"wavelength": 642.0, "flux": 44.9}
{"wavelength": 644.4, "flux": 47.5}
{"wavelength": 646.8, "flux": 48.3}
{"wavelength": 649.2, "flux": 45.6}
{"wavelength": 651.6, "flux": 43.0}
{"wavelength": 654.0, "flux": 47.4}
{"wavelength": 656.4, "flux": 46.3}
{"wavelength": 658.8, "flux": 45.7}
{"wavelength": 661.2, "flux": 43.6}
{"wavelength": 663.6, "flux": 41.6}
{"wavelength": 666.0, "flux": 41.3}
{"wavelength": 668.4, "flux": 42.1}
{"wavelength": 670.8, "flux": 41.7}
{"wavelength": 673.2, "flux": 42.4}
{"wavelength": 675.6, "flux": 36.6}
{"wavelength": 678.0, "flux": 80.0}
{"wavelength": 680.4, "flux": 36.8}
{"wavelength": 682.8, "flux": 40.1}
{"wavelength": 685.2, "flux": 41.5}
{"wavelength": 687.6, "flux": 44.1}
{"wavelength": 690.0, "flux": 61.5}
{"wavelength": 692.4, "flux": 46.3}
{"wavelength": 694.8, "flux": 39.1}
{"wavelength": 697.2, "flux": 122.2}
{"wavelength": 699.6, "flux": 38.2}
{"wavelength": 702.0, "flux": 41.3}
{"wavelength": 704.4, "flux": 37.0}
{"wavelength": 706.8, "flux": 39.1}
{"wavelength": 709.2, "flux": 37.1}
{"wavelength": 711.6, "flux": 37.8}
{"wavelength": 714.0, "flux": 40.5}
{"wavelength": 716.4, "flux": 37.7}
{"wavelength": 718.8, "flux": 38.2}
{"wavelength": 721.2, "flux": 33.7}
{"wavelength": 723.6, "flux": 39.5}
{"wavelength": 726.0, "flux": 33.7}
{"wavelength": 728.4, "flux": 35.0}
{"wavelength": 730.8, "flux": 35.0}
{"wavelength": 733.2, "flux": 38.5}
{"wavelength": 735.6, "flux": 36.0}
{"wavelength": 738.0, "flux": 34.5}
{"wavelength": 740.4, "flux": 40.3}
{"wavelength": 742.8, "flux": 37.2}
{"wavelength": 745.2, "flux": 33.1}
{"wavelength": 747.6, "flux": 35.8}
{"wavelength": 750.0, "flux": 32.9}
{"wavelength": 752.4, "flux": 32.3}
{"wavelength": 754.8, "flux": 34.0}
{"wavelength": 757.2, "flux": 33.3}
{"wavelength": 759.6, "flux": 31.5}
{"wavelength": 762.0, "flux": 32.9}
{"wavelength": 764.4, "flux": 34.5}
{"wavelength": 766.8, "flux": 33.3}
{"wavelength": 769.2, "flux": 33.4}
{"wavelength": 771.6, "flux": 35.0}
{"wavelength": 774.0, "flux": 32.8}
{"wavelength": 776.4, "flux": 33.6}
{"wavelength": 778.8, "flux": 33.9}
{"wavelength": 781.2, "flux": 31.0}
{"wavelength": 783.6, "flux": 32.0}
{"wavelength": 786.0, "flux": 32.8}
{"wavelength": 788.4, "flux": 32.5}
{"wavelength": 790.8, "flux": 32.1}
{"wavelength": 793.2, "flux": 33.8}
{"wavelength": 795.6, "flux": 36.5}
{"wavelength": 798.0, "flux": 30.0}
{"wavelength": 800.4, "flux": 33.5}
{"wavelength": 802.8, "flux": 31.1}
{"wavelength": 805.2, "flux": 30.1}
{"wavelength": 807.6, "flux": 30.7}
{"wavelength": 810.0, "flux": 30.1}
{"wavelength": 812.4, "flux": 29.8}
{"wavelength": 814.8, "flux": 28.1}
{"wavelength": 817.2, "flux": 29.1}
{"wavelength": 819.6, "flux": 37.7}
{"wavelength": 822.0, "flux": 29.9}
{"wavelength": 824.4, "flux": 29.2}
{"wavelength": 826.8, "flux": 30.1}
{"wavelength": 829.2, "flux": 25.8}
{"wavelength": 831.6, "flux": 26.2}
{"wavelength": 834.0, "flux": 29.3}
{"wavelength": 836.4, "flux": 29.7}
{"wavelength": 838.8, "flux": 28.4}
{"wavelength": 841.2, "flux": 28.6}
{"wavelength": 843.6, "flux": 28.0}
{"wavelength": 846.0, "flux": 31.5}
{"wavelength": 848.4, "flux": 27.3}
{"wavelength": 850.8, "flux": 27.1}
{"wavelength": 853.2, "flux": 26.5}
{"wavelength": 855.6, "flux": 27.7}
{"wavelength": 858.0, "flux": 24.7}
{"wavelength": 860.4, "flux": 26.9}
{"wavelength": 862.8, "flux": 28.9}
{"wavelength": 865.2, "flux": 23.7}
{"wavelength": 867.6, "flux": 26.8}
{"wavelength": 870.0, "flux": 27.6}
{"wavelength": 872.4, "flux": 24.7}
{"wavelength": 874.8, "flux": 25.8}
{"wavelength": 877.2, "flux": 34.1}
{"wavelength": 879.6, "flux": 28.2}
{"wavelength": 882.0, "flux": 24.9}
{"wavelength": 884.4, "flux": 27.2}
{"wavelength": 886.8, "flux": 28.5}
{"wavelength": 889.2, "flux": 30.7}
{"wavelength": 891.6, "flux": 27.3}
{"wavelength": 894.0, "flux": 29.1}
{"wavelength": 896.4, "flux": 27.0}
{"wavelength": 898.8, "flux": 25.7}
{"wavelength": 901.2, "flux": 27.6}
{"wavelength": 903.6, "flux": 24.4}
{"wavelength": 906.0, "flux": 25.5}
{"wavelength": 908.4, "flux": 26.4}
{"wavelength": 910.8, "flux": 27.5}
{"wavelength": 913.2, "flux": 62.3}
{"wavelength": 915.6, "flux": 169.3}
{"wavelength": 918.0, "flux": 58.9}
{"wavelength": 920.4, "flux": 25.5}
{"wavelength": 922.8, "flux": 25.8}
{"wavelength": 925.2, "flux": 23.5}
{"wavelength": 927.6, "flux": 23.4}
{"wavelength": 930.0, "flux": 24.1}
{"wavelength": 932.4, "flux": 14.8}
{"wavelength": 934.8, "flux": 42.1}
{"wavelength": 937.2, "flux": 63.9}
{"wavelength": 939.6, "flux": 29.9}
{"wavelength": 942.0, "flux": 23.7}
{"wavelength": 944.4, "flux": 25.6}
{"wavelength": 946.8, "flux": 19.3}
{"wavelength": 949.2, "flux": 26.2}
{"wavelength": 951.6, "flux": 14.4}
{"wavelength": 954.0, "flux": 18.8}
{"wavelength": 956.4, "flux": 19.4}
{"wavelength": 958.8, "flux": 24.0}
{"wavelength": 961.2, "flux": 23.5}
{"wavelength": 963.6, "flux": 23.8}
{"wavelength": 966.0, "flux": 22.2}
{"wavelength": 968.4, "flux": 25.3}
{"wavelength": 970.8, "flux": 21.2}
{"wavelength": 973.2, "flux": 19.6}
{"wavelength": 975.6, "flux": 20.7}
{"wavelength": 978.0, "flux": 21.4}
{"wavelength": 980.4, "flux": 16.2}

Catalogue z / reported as 0.393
